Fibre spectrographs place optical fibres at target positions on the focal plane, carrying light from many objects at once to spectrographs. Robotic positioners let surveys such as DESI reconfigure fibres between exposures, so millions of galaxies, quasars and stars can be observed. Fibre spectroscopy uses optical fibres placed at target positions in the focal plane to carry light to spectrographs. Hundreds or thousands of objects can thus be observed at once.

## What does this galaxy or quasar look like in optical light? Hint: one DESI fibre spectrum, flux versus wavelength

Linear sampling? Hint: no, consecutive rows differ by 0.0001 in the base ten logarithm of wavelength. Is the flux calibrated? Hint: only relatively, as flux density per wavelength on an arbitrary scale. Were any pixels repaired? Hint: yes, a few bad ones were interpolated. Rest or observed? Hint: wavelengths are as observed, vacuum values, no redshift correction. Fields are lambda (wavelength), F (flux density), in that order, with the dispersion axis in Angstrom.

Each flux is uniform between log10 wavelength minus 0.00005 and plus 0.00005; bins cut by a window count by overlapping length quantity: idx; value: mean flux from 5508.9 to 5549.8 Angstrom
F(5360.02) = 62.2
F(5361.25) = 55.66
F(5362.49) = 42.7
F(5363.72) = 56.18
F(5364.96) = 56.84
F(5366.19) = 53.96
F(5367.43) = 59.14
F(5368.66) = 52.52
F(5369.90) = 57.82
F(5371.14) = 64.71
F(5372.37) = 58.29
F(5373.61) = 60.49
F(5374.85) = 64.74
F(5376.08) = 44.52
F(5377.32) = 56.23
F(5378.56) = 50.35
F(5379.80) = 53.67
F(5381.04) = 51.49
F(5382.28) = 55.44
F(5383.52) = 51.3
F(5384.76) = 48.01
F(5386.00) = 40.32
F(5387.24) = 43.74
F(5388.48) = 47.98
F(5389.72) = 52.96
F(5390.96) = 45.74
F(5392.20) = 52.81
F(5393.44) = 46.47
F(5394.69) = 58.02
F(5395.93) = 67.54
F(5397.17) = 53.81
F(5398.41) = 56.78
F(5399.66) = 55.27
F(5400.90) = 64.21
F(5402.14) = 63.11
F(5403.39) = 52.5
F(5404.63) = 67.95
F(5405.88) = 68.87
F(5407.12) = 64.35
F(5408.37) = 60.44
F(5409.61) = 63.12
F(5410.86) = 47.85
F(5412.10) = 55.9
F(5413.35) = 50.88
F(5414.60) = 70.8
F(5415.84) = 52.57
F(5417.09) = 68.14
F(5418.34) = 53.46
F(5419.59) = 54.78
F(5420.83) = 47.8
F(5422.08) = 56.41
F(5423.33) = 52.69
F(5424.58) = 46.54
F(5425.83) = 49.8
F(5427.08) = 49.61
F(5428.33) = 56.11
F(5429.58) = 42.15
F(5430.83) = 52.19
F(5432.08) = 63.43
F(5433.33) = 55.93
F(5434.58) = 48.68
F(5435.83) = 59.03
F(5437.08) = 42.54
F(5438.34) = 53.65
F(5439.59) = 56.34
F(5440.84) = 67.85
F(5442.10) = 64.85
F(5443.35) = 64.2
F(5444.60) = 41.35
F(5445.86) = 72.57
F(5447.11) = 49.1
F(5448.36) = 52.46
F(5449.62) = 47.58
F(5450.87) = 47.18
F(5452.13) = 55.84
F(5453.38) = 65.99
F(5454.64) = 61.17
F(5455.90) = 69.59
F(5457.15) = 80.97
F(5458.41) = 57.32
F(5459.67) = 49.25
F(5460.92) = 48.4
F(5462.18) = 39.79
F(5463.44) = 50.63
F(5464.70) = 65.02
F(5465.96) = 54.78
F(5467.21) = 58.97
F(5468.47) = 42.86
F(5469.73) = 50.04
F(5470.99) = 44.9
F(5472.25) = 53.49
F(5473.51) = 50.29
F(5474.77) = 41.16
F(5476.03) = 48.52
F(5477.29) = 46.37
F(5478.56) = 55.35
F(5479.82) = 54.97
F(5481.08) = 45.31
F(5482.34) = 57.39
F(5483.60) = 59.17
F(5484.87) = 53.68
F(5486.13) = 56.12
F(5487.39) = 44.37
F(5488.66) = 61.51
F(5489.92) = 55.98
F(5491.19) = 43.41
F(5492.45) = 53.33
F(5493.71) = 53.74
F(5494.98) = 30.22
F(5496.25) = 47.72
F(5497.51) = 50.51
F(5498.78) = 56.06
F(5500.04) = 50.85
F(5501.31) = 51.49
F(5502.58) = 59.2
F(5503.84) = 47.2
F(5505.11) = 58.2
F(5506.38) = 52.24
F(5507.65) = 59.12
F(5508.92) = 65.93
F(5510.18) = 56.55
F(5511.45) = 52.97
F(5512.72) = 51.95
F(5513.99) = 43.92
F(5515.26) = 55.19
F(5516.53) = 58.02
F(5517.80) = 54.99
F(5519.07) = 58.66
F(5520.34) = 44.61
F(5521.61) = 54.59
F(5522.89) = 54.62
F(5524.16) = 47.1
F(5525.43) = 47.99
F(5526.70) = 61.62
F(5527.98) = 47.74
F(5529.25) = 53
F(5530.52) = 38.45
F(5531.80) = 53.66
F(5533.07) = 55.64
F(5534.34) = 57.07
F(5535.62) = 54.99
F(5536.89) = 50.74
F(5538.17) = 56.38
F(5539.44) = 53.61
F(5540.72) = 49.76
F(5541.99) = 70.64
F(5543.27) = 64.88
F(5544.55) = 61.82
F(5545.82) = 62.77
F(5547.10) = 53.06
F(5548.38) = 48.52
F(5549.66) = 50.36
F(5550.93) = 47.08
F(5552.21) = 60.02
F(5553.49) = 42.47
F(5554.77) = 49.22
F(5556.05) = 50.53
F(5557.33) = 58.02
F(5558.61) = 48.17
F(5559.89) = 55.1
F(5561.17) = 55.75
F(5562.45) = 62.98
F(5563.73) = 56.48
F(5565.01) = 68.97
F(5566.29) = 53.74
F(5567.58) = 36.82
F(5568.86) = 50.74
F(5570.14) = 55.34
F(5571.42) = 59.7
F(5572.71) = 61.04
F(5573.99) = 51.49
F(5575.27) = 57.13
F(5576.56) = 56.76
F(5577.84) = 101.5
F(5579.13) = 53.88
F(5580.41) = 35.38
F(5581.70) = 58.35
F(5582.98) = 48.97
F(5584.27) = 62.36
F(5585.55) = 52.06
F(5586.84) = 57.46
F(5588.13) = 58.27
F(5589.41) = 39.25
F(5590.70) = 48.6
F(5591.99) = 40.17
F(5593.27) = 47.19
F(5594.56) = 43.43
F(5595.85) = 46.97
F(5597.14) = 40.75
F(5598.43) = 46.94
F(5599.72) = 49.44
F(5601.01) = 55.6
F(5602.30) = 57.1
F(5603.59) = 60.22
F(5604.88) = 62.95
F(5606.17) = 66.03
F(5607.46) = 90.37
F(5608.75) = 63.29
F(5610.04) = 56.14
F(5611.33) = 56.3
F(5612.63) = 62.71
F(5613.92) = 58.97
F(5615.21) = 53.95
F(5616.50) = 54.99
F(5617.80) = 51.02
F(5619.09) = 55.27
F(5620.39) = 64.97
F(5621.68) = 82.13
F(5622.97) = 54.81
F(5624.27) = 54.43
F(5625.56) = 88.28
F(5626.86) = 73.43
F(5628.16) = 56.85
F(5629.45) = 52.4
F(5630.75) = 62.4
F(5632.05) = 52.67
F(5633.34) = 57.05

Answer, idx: 54.2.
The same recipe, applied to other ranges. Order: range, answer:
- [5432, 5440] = 53.5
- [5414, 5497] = 53.7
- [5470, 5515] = 51.8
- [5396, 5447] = 56.8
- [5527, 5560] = 53.7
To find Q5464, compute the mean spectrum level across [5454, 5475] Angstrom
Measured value 54.3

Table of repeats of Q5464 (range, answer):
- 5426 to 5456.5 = 55.7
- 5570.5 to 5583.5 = 58.4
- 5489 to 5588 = 54.2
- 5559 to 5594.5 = 54.8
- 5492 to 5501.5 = 49.1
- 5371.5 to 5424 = 55.6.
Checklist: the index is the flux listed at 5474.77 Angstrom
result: 41.16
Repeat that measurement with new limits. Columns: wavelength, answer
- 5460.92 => 48.4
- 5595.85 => 46.97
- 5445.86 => 72.57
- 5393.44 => 46.47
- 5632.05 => 52.67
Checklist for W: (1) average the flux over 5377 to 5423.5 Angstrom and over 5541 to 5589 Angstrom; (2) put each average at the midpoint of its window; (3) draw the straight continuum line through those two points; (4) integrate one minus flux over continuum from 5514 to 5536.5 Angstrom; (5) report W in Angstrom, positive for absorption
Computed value 1.3 Angstrom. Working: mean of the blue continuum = 55.4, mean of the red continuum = 56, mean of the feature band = 52.6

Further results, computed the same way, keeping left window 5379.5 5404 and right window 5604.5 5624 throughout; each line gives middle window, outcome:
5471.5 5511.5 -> 3.42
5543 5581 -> 2.78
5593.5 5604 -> 2.01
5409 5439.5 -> 0.23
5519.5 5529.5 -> 1.19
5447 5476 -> 1.10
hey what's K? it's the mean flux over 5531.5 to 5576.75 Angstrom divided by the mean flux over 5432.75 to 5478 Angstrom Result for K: 1.0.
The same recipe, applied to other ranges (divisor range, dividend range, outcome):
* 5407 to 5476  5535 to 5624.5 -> 1.02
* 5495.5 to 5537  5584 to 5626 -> 1.07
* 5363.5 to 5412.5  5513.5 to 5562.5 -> 0.96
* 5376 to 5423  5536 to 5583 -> 1.01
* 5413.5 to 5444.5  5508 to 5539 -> 0.97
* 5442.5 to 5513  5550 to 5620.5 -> 1.03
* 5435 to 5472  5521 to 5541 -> 0.94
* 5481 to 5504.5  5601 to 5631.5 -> 1.21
